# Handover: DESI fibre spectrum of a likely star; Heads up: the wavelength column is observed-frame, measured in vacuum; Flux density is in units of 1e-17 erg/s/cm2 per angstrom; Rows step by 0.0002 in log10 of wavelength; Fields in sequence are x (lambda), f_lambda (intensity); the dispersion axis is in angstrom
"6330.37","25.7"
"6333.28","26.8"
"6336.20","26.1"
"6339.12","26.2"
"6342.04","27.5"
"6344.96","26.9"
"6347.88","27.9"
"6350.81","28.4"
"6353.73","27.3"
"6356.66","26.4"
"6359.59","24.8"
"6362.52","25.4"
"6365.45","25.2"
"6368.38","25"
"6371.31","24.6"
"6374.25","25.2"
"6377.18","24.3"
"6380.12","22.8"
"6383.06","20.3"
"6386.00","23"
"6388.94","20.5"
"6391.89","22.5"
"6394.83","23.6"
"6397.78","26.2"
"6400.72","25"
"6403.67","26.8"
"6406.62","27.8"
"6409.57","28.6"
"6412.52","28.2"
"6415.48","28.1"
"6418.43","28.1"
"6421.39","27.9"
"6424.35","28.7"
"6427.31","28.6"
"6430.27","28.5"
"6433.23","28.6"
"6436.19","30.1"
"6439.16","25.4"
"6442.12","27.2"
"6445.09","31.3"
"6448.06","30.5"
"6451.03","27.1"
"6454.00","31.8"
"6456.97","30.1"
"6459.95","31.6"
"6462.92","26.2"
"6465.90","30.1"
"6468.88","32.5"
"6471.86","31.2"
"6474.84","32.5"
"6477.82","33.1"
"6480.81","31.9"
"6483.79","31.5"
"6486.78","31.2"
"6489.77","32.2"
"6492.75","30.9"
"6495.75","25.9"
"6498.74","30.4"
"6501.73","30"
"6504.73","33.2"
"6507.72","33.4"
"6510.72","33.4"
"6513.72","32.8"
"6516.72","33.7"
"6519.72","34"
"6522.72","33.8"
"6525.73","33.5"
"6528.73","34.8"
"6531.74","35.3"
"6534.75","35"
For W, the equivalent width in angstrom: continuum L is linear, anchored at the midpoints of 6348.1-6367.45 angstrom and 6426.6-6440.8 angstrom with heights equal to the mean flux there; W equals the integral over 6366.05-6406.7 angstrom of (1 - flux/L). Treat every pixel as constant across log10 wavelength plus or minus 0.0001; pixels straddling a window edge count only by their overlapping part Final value 4.5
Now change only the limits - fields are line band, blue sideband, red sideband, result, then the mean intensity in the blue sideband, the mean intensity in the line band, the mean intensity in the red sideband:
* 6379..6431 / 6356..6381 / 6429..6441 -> 1.7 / 24.9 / 25.8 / 28.1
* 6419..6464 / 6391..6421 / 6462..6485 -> 0.2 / 26.6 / 28.9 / 31.2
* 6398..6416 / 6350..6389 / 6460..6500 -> -0.4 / 24.6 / 27.3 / 30.8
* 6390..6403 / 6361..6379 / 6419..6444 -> 1.0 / 24.9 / 24.4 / 28.2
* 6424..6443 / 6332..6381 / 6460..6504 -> 0.5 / 26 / 28.2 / 30.8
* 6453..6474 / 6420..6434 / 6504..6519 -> 0.0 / 28.5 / 30.5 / 33.4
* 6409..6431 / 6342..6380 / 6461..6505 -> 0.0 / 25.9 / 28.3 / 30.8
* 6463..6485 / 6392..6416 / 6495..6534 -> -0.7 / 26.5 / 31.5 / 32.8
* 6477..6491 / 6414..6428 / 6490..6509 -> -0.8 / 28.3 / 31.9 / 30.7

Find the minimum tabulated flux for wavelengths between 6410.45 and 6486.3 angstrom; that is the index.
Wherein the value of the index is 25.4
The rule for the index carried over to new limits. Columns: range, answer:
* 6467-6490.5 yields 31.2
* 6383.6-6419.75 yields 20.5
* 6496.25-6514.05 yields 30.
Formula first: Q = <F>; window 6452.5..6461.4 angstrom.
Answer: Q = 31.2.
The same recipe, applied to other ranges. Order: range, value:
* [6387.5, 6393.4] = 21.5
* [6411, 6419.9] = 28.1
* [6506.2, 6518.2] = 33.3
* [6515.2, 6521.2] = 33.9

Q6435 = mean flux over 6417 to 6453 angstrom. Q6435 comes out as 28.5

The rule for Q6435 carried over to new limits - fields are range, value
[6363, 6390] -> 23.6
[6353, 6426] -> 25.4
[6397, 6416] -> 27.2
